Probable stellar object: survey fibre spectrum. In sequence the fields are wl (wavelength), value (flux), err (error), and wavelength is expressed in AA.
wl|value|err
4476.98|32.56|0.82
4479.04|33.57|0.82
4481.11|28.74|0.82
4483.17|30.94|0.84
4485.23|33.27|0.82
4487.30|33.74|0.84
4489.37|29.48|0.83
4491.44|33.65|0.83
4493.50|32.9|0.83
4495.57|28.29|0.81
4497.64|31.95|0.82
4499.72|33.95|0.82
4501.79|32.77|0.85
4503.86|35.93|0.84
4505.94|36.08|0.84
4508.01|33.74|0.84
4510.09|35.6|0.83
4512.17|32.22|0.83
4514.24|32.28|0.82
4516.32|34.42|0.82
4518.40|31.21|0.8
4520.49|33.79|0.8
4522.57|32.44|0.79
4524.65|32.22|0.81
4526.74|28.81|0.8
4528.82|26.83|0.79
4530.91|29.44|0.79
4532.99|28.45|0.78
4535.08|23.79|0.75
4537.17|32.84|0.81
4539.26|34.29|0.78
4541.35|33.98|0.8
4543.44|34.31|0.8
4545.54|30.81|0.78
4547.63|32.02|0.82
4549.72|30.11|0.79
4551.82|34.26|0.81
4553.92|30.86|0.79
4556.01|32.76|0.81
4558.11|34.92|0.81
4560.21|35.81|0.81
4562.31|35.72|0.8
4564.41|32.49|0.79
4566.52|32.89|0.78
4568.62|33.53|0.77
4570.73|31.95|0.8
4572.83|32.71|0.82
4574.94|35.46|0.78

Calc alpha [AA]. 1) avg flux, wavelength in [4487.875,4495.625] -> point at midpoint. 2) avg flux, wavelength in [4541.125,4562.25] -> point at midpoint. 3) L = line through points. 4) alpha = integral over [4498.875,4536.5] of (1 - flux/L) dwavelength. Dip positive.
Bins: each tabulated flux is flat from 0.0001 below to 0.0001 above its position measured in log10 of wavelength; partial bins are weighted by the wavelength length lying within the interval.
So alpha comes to 0.4 AA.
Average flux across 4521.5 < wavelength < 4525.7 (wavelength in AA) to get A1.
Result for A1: 32.3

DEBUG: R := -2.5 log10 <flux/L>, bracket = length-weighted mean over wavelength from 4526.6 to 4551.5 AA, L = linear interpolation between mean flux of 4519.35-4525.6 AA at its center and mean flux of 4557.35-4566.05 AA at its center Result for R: 0.10 mag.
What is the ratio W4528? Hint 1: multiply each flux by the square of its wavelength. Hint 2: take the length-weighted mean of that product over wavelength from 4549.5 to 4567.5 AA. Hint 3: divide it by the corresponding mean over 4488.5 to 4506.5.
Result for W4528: 1.05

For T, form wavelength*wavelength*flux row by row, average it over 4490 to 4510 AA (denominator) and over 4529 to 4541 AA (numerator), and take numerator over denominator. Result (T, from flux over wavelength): 0.91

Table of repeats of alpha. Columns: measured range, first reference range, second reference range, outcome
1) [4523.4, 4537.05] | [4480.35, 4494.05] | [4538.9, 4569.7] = 1.7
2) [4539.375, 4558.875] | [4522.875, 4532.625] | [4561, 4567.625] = -0.4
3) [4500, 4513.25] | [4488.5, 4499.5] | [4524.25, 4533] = -1.6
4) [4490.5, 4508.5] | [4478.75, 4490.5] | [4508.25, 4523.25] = -0.5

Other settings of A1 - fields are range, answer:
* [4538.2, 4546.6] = 33.3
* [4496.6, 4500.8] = 32.9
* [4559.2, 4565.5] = 34.6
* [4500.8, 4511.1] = 34.8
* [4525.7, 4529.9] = 27.8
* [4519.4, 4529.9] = 30.8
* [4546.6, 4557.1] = 32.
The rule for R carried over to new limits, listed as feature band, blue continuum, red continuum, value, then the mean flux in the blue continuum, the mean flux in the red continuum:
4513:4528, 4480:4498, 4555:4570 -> 0.014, 31.4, 34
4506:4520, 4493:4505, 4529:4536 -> -0.105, 32.6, 27.2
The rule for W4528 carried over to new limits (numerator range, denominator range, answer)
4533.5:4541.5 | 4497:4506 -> 0.92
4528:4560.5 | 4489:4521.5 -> 0.97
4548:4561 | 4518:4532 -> 1.09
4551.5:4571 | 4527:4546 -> 1.11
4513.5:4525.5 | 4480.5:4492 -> 1.05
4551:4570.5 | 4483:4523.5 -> 1.05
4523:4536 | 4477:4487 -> 0.91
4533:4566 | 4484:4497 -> 1.05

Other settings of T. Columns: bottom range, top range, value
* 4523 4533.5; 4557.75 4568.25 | 1.18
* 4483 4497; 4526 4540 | 0.93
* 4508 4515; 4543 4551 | 0.96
